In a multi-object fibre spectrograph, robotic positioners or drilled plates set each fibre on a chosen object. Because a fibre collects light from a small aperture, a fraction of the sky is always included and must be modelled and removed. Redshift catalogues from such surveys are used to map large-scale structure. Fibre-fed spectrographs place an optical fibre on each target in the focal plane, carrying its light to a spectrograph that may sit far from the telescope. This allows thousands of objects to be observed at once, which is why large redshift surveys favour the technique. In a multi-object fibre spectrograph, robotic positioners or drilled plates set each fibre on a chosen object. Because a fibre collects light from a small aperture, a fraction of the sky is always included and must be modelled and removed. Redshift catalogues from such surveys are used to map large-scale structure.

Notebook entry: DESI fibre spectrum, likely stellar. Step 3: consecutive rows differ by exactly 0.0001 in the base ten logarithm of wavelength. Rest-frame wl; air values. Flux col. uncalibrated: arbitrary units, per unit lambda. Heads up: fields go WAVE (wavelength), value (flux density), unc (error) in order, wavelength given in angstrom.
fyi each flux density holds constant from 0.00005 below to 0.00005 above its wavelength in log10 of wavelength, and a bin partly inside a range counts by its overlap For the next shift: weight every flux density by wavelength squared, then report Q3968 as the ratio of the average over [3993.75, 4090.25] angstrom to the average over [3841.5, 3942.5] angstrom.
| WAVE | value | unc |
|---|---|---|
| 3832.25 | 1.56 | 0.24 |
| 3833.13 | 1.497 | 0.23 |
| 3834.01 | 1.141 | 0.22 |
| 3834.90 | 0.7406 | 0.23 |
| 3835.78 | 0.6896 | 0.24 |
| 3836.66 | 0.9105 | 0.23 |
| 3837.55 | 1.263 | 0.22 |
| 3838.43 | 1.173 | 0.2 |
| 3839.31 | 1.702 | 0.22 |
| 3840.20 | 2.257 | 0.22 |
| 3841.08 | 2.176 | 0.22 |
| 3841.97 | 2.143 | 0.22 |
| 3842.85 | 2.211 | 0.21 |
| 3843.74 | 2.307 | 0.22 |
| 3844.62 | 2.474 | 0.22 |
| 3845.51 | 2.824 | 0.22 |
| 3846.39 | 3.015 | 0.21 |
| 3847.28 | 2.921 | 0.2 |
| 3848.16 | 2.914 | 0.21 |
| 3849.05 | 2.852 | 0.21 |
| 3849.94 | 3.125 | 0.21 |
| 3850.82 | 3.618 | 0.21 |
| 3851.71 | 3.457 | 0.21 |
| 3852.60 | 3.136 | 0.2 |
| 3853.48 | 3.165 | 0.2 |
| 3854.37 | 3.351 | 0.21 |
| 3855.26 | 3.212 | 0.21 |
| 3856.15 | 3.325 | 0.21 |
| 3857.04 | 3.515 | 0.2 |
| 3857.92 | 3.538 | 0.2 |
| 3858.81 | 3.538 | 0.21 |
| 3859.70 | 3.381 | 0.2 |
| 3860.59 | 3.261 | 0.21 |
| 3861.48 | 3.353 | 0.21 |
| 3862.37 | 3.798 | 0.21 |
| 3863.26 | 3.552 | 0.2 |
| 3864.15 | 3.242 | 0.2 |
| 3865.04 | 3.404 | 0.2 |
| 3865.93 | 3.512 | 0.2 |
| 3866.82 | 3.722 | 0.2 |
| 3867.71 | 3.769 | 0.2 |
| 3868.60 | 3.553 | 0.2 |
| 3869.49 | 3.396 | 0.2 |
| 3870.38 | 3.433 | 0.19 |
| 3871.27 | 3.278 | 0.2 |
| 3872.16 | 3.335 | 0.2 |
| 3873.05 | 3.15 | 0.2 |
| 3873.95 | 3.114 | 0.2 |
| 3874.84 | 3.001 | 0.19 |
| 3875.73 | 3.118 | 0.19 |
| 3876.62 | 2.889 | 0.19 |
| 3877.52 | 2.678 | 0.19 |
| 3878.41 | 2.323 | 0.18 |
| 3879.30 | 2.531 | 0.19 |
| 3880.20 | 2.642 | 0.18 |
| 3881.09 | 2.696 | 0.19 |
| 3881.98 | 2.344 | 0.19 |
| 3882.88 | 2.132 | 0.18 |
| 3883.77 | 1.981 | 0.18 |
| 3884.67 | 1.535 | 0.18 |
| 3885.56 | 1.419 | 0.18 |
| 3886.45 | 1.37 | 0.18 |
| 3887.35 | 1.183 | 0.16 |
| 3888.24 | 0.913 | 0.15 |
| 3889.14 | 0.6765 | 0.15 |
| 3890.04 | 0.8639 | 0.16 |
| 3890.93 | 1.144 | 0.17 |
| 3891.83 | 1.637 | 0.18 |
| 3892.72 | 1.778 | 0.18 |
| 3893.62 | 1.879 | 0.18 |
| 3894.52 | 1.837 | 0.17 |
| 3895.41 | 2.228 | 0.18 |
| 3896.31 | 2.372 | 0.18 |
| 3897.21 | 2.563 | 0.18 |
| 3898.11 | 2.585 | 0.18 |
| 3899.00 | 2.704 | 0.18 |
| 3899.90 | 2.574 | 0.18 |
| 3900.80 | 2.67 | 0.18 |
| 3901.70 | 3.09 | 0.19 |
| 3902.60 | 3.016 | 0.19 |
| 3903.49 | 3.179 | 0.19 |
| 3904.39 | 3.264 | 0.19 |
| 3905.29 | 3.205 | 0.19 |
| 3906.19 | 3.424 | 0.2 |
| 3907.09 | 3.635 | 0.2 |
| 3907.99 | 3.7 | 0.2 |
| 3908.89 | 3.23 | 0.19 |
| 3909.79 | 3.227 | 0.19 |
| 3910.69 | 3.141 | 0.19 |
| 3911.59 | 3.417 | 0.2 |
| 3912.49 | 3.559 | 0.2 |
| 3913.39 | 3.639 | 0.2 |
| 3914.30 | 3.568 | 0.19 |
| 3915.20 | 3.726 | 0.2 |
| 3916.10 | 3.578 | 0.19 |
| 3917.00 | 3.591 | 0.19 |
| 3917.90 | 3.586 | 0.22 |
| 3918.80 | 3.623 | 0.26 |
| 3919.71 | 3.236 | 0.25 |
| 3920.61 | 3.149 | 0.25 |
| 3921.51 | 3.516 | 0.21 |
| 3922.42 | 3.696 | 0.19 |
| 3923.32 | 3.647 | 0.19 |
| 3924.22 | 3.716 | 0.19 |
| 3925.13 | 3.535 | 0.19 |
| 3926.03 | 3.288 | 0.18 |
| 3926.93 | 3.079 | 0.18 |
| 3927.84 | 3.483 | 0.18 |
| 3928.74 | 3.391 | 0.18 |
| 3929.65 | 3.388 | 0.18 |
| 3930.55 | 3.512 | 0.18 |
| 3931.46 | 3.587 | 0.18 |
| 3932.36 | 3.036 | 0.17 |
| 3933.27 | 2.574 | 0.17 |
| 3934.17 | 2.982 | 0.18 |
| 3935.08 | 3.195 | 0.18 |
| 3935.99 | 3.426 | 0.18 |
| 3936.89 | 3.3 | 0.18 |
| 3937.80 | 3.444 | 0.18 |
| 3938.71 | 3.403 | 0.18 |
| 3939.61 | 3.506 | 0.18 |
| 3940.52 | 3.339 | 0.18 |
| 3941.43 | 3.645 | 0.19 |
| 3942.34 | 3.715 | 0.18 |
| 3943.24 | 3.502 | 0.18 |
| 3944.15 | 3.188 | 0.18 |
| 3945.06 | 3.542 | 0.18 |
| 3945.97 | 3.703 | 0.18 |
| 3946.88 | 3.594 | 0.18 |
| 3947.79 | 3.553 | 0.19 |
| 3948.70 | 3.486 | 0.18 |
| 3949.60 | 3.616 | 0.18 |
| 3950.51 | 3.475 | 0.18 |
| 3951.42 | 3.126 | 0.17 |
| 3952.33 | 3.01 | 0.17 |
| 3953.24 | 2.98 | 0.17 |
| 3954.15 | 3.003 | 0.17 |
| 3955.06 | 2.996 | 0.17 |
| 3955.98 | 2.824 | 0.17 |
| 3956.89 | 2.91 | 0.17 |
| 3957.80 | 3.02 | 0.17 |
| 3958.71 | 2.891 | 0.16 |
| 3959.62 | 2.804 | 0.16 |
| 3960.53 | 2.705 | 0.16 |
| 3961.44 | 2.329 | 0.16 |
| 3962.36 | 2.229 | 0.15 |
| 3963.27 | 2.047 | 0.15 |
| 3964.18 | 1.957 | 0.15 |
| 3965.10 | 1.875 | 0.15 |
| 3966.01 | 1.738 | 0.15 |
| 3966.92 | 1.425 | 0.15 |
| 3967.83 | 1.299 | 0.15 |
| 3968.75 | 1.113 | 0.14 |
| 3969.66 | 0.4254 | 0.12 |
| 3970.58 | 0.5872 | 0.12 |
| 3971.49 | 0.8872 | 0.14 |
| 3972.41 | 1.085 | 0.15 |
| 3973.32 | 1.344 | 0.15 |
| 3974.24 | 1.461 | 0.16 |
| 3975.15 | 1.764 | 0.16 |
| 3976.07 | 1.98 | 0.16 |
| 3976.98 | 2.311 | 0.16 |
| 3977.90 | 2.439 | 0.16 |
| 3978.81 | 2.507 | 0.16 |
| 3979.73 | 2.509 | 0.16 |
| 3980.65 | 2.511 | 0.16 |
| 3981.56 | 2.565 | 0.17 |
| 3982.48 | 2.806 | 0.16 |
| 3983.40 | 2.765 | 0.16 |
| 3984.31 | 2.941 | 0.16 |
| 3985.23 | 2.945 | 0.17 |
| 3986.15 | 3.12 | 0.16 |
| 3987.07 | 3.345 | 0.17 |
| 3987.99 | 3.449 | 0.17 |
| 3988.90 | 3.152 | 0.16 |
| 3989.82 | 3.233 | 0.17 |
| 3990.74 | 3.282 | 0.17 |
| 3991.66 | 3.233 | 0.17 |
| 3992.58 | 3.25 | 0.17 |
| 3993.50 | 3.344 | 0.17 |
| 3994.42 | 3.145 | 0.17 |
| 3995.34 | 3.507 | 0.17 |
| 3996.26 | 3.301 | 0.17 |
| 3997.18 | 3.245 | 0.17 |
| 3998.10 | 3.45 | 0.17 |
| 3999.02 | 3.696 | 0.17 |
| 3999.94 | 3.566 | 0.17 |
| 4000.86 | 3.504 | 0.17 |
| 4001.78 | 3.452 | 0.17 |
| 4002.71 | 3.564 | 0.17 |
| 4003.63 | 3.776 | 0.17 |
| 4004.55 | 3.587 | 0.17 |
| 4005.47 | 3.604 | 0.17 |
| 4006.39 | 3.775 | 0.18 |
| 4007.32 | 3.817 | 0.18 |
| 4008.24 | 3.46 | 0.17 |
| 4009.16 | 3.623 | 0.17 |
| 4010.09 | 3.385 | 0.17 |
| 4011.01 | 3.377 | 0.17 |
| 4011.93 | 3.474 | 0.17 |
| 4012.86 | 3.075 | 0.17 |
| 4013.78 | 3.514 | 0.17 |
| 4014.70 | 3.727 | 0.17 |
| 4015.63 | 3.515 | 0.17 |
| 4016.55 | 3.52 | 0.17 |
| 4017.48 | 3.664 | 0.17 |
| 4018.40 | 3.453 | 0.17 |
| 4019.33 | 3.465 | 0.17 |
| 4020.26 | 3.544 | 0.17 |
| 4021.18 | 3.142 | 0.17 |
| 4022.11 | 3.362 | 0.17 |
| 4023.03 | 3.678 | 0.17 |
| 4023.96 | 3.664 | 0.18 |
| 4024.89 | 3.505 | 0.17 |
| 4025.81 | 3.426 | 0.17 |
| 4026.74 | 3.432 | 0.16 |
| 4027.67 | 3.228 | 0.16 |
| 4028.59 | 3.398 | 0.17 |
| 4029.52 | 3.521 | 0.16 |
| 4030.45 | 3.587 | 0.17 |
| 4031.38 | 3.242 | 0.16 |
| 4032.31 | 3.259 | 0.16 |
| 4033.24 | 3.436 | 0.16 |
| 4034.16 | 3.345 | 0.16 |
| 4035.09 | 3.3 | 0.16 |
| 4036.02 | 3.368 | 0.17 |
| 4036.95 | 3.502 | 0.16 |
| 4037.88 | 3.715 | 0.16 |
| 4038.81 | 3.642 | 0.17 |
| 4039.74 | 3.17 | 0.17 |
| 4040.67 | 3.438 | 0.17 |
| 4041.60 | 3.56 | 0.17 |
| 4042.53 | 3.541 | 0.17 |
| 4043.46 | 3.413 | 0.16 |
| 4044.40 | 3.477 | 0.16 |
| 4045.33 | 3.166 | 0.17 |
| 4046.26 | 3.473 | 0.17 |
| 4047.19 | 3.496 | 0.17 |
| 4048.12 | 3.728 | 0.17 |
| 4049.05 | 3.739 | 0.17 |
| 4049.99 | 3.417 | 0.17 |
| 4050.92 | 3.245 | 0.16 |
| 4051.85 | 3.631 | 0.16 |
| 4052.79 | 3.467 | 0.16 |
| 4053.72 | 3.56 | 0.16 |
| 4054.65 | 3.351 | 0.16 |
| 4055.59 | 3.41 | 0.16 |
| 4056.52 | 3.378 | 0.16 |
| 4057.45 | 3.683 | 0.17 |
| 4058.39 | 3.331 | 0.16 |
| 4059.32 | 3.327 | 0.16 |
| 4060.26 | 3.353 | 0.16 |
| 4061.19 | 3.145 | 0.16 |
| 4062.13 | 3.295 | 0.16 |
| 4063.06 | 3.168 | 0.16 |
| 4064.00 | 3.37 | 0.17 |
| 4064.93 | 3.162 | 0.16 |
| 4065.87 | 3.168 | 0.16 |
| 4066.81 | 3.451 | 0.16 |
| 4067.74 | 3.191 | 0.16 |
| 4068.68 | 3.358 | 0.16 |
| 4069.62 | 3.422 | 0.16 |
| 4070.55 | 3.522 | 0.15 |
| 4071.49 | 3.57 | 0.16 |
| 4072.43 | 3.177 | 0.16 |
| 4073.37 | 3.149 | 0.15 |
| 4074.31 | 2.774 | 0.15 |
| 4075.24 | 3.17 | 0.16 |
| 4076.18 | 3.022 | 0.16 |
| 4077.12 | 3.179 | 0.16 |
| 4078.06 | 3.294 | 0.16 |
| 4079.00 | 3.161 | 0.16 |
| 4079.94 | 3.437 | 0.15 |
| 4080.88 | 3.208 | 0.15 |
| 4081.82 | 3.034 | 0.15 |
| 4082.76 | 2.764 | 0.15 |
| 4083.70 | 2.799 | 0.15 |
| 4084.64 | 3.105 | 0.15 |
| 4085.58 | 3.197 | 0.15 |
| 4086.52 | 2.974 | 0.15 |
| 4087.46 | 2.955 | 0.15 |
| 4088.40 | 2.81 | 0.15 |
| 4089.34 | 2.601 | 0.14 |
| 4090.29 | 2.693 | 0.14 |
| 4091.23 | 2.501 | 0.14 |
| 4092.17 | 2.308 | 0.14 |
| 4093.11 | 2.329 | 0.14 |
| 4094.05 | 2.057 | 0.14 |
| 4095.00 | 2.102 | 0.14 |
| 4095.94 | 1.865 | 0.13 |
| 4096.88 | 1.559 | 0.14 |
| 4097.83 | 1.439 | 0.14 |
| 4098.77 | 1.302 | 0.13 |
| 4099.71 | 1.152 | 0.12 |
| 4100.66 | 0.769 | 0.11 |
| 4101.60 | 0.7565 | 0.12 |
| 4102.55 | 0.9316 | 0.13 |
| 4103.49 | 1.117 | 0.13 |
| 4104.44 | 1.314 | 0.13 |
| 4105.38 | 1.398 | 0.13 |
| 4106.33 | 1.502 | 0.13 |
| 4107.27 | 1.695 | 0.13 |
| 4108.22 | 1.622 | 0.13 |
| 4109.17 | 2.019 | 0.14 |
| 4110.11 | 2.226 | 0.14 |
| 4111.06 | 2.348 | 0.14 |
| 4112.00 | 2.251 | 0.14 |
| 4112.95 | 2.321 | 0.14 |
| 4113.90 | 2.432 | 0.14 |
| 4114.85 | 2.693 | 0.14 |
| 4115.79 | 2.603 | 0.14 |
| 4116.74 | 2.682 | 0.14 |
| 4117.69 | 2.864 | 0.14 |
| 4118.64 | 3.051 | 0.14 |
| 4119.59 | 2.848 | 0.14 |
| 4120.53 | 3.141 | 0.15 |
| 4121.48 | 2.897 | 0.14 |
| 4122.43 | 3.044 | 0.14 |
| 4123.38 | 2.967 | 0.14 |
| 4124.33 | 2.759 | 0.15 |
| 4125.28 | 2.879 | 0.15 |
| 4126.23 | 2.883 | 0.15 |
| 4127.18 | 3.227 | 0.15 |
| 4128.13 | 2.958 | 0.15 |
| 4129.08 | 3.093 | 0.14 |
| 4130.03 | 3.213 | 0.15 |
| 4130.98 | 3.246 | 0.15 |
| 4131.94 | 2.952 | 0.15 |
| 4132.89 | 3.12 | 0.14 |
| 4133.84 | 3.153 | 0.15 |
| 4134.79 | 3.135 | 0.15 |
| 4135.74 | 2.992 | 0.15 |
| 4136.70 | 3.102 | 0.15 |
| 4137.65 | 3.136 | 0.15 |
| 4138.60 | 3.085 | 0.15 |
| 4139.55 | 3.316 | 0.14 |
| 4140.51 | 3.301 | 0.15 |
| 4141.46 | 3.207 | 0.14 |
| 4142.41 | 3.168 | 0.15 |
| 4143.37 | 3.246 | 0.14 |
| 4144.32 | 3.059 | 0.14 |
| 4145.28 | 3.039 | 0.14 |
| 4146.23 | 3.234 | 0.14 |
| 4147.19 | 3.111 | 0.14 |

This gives 1.2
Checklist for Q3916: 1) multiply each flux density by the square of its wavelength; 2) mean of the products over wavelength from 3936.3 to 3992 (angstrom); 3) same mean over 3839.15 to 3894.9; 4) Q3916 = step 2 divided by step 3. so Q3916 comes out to 1.04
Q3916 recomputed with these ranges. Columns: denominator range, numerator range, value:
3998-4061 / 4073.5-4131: 0.73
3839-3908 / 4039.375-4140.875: 1.16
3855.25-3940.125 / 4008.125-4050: 1.24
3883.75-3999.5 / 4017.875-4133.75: 1.12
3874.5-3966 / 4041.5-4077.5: 1.24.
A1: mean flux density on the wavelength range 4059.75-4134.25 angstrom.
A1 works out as 2.65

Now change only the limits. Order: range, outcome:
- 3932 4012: 2.9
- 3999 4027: 3.53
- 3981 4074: 3.39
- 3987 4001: 3.35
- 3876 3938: 2.82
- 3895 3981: 2.9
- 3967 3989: 2.11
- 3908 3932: 3.47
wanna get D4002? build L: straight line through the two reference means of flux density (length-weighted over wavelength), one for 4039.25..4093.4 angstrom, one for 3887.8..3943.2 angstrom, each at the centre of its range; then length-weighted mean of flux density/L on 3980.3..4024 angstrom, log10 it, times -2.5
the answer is -0.07 mag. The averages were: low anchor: 3.03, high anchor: 3.22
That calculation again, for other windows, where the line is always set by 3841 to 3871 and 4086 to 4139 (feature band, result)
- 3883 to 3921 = 0.16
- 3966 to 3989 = 0.33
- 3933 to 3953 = -0.16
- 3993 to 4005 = -0.25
